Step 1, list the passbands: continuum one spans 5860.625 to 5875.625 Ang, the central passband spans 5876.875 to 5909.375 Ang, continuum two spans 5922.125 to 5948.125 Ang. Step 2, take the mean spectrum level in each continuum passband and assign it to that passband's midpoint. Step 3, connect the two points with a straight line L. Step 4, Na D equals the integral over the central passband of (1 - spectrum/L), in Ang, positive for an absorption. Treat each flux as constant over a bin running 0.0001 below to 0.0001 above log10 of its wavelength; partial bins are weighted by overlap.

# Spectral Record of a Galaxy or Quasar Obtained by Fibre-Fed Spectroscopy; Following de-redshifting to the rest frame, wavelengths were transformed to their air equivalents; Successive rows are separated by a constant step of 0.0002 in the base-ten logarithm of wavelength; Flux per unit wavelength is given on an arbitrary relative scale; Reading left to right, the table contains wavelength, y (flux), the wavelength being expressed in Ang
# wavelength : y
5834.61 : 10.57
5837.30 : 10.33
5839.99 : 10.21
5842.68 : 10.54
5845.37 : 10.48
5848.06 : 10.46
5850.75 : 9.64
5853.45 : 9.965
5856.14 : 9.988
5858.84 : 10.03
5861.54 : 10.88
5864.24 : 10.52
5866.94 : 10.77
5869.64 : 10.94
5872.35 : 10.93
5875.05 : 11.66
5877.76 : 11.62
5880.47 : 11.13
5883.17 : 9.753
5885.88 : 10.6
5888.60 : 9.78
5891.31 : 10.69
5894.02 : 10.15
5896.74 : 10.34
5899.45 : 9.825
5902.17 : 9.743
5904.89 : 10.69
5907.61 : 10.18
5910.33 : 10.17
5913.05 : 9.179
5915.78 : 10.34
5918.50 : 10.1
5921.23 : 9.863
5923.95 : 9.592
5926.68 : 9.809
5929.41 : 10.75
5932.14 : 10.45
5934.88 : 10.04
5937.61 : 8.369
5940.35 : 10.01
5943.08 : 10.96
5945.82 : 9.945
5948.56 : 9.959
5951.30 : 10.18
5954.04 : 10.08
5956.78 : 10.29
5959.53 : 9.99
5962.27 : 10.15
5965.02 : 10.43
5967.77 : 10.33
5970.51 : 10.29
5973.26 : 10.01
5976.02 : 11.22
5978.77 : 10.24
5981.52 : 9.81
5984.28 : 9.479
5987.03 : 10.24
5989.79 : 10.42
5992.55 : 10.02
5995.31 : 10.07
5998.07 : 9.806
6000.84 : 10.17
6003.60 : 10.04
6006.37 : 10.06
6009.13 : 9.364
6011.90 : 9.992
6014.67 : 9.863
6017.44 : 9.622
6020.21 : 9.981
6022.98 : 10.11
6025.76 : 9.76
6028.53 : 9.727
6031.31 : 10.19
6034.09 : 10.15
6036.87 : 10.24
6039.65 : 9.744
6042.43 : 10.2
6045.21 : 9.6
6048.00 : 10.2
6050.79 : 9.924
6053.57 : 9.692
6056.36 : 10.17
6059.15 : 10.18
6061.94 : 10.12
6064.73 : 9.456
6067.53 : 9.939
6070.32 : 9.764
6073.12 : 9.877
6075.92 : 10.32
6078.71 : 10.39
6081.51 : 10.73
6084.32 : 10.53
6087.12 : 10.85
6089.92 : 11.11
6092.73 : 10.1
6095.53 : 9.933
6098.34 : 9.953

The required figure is 0.7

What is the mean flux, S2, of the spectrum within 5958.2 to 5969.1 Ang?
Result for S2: 10.2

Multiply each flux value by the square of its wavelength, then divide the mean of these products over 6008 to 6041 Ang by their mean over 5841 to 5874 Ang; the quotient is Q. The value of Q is 1.00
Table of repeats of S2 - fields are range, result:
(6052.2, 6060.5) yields 10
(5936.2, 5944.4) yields 9.78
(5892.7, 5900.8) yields 10.1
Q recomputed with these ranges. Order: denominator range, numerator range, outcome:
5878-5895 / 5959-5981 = 1.02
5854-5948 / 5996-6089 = 1.02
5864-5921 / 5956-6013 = 1.00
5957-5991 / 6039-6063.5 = 1.00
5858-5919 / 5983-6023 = 0.99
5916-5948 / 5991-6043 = 1.02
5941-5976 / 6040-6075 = 1.00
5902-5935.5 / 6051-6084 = 1.05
